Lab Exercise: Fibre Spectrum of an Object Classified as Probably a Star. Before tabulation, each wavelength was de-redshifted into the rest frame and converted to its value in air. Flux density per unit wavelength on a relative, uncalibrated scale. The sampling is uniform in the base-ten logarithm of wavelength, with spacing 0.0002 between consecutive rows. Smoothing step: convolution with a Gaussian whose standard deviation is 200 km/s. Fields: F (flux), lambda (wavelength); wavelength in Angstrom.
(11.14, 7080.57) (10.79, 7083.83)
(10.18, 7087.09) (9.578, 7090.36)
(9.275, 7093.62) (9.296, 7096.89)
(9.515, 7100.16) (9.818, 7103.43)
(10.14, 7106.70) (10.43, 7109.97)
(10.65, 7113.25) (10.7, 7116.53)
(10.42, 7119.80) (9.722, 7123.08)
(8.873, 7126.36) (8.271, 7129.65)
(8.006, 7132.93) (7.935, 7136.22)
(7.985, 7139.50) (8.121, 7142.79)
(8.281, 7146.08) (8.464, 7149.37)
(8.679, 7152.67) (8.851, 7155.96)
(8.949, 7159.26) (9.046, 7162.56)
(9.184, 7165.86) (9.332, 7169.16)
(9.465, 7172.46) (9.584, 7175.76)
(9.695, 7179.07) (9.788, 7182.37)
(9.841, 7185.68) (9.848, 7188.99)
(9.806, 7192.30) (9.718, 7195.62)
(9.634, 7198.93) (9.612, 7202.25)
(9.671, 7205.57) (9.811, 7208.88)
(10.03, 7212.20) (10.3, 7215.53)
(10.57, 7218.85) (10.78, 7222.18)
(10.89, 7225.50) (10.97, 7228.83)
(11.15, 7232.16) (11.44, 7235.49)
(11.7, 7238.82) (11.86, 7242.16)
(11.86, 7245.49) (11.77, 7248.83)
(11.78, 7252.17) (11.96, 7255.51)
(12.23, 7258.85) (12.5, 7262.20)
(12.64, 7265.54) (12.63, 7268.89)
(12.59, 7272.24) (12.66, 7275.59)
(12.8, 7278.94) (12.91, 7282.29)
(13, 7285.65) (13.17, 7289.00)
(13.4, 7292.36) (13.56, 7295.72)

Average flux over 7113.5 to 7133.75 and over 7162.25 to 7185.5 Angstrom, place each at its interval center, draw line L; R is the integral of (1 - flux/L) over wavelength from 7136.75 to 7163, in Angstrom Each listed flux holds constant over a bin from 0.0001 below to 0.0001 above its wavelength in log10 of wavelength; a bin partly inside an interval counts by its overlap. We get 2.7 Angstrom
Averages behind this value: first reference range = 9.48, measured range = 8.5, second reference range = 9.49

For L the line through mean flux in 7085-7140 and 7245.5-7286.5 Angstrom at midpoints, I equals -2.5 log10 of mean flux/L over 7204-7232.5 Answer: 0.11 mag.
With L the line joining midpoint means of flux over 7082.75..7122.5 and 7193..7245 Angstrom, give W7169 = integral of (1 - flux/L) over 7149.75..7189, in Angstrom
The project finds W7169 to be 3.9 Angstrom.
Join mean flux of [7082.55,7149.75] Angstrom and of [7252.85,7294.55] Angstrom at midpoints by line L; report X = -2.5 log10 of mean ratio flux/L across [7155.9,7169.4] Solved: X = 0.143 mag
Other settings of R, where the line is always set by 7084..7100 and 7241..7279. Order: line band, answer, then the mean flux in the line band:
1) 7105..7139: 2.23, 9.46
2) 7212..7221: 0.95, 10.4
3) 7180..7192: 1.41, 9.82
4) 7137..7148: 2.46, 8.13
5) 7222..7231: 0.64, 10.9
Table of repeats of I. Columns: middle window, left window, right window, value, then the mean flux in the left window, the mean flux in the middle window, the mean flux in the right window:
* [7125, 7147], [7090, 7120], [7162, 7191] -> 0.19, 9.98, 8.2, 9.56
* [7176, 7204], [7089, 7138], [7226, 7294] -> 0.13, 9.5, 9.73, 12.2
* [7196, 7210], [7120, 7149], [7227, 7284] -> 0.09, 8.5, 9.69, 12.1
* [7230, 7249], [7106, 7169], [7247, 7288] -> 0.01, 9.08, 11.6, 12.5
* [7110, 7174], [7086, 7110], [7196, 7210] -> 0.08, 9.73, 9.03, 9.69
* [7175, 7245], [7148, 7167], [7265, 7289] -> 0.02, 8.86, 10.4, 12.8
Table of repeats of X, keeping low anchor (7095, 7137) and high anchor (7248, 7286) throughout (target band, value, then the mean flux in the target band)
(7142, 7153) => 0.210 mag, 8.37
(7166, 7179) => 0.127 mag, 9.46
